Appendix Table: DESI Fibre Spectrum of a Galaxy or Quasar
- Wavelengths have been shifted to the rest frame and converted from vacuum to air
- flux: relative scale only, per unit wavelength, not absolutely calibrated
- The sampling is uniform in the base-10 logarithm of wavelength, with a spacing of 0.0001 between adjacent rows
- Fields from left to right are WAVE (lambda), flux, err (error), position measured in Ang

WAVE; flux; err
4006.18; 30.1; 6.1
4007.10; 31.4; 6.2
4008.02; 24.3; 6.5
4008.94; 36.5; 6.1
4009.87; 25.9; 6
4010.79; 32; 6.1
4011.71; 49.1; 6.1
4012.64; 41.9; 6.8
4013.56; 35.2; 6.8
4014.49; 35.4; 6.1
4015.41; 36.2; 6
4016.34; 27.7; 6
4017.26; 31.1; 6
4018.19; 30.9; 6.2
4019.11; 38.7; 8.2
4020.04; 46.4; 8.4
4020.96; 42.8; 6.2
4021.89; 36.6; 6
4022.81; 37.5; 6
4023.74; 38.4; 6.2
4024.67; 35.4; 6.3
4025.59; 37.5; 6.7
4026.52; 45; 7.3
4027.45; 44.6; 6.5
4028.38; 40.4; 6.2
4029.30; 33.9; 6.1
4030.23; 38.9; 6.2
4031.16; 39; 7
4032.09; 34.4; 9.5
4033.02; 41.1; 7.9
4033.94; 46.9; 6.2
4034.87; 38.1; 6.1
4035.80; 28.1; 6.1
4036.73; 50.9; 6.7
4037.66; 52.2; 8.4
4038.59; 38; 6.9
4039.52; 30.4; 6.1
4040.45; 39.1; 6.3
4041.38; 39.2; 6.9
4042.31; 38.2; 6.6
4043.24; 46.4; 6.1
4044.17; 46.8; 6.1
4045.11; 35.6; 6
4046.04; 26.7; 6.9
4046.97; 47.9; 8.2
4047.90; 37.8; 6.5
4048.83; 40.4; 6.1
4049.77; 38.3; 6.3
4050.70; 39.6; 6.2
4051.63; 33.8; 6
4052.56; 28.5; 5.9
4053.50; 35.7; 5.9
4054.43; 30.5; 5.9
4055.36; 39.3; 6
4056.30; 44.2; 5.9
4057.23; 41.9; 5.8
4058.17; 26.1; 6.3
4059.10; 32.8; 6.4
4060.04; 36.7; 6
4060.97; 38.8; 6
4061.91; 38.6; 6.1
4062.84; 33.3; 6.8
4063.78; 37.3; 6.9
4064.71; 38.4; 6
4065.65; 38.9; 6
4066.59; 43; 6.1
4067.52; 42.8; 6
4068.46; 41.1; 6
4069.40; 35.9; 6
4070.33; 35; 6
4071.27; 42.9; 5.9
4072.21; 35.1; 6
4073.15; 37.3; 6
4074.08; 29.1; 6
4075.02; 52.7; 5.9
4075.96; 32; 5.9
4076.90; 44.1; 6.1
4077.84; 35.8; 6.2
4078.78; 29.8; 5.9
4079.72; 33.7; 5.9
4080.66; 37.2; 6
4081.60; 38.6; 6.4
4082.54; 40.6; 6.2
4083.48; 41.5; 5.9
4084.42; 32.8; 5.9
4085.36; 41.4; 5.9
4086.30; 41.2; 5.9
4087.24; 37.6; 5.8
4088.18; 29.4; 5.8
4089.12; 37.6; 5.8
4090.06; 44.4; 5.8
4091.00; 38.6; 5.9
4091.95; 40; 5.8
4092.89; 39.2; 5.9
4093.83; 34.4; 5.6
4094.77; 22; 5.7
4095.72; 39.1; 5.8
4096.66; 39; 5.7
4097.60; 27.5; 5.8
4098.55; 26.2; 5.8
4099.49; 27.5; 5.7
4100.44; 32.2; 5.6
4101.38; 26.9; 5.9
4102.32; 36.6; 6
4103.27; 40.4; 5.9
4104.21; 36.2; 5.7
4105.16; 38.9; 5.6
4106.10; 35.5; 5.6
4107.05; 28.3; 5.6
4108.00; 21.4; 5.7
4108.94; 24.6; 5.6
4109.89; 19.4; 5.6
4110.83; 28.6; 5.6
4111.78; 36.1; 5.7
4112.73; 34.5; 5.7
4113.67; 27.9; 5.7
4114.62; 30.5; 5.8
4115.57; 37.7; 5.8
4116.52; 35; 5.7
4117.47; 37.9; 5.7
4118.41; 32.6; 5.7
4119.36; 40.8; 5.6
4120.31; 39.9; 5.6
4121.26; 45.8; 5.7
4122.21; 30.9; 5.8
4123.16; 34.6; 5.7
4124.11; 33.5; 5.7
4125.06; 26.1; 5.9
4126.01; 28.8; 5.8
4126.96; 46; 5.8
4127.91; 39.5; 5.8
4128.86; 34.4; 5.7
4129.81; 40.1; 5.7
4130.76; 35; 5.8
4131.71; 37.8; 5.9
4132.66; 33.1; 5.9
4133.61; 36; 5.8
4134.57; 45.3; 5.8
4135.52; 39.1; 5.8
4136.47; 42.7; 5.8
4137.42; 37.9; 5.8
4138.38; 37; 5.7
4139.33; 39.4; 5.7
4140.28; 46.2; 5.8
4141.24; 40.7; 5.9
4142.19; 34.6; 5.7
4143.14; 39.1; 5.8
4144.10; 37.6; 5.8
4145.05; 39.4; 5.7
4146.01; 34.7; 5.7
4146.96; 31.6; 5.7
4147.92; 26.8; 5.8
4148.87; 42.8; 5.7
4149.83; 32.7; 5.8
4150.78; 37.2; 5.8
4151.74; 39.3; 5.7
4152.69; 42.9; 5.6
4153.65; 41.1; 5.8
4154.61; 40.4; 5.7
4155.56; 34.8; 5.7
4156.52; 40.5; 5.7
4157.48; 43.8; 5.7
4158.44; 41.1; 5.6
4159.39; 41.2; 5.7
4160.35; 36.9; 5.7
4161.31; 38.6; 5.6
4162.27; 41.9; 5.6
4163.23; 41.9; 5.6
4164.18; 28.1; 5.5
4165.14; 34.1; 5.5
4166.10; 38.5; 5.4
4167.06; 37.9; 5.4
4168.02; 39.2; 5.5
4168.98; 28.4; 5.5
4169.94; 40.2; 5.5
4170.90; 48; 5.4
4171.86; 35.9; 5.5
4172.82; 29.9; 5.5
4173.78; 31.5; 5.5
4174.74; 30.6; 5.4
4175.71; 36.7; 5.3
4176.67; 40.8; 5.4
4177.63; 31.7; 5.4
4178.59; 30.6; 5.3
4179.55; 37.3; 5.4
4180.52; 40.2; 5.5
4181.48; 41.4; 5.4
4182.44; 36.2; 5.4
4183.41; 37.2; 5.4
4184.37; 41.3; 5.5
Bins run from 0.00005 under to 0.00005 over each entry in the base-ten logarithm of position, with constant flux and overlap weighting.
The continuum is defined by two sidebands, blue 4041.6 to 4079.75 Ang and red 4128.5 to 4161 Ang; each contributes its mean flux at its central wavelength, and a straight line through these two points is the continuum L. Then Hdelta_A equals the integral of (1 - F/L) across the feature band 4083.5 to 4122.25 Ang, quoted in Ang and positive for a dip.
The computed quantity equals 3.9 Ang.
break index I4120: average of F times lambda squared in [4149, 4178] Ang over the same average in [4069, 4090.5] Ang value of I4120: 1.0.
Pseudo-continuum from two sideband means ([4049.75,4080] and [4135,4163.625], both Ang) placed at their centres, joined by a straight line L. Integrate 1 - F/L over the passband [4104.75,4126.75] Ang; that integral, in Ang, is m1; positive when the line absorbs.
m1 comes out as 3.1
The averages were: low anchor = 37.1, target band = 32.7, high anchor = 38.8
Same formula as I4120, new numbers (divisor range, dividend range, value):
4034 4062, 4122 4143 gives 1.02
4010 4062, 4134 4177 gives 1.06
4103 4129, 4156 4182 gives 1.13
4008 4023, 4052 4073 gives 1.05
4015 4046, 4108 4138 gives 0.94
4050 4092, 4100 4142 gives 0.97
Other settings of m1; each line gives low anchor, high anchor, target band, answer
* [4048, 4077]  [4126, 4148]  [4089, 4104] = 1.30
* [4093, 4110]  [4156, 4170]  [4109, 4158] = -2.41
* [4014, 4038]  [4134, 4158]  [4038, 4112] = 4.97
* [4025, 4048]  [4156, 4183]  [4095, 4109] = 2.37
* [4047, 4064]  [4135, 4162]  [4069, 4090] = -0.21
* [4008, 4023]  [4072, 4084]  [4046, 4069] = -0.27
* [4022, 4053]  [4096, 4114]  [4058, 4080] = -1.26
